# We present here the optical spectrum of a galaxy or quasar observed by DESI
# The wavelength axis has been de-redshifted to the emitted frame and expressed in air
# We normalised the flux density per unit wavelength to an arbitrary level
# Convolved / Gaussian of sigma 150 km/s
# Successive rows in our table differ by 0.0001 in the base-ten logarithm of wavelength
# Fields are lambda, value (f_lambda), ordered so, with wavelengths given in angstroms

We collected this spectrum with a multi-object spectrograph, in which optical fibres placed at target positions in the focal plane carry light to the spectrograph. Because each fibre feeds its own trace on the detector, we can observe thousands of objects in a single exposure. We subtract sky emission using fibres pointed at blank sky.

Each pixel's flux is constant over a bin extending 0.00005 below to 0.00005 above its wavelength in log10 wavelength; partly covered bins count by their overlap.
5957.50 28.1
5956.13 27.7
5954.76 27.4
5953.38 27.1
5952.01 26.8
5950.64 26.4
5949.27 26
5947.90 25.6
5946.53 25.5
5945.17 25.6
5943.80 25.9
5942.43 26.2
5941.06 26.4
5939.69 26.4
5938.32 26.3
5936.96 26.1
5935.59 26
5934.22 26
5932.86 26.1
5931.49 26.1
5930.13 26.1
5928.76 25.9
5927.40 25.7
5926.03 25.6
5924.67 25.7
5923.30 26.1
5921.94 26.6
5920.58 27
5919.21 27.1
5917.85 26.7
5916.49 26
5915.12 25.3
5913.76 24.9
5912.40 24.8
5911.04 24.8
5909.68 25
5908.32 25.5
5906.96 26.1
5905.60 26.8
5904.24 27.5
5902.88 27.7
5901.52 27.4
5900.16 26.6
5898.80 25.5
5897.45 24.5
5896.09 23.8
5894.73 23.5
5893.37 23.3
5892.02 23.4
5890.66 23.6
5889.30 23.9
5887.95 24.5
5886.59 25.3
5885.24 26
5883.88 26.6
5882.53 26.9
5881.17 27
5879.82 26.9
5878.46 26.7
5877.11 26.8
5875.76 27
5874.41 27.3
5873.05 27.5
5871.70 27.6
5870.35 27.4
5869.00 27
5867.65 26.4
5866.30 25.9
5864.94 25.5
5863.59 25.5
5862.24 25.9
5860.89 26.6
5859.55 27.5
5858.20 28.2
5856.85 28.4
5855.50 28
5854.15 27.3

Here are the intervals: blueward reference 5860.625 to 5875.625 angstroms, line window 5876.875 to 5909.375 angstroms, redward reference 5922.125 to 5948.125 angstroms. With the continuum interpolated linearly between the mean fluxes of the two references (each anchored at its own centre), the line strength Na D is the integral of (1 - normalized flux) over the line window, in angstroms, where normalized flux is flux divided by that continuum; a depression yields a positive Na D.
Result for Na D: 0.9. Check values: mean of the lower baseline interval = 26.6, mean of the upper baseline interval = 26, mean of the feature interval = 25.6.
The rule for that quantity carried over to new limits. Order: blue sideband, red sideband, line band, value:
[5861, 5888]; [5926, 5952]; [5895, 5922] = 0.34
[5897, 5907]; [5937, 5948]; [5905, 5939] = 0.50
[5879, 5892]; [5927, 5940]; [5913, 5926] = -0.10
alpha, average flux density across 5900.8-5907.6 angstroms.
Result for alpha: 27.1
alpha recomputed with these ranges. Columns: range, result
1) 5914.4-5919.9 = 26.2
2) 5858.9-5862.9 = 26.7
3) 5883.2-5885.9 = 26.3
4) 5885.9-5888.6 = 24.9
